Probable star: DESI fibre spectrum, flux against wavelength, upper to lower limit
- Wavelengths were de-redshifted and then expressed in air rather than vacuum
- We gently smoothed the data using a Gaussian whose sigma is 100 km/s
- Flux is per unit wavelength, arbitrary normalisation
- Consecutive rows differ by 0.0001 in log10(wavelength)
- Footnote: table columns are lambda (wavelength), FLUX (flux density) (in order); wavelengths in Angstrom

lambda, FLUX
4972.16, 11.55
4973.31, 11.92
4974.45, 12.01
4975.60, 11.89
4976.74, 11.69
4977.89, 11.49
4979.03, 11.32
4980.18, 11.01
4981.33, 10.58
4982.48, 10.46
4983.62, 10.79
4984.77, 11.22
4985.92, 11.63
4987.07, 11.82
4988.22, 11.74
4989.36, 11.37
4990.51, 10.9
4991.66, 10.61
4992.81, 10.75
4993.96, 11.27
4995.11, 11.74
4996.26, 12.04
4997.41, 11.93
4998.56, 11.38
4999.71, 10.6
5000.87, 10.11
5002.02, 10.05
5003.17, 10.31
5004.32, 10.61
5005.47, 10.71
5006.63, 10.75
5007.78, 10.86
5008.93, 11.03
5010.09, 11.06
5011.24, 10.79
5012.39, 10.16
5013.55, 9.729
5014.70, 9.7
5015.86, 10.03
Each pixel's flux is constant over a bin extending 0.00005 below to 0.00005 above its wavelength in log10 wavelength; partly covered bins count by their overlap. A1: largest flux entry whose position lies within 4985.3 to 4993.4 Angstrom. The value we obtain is 11.82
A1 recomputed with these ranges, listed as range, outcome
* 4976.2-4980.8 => 11.69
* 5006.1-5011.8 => 11.06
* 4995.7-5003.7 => 12.04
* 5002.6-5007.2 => 10.75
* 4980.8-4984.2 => 10.79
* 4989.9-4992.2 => 10.9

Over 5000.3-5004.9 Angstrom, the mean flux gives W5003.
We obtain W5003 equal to 10.3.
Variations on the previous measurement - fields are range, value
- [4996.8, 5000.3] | 11.3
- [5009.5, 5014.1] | 10.4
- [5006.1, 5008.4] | 10.8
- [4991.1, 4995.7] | 11.1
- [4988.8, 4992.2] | 11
